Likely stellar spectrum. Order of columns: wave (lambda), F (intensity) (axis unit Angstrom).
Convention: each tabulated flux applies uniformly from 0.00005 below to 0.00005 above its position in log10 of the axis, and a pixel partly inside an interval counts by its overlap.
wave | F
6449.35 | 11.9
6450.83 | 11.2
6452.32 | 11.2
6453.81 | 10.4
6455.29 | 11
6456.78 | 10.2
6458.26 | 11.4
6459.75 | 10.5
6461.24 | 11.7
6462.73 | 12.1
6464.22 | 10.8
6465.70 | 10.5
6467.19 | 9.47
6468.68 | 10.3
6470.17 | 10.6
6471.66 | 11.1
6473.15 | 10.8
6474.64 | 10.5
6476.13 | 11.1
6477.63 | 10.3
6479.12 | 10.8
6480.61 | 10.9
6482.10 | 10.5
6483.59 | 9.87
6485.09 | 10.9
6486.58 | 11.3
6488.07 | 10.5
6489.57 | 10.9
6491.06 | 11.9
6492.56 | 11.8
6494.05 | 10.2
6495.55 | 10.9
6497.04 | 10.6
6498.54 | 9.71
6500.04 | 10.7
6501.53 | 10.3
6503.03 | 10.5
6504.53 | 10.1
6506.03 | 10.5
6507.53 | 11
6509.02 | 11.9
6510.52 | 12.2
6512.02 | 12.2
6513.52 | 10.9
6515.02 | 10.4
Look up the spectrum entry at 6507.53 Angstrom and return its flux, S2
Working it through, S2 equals 11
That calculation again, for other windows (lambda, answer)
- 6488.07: 10.5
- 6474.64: 10.5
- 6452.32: 11.2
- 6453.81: 10.4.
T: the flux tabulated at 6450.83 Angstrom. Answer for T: 11.2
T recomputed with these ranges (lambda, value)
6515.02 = 10.4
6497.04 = 10.6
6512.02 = 12.2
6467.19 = 9.47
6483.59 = 9.87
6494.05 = 10.2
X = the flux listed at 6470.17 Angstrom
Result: 10.6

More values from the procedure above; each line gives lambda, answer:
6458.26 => 11.4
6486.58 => 11.3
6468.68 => 10.3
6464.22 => 10.8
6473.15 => 10.8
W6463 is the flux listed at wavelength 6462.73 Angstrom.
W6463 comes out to 12.1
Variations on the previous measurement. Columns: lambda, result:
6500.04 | 10.7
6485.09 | 10.9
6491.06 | 11.9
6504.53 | 10.1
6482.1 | 10.5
